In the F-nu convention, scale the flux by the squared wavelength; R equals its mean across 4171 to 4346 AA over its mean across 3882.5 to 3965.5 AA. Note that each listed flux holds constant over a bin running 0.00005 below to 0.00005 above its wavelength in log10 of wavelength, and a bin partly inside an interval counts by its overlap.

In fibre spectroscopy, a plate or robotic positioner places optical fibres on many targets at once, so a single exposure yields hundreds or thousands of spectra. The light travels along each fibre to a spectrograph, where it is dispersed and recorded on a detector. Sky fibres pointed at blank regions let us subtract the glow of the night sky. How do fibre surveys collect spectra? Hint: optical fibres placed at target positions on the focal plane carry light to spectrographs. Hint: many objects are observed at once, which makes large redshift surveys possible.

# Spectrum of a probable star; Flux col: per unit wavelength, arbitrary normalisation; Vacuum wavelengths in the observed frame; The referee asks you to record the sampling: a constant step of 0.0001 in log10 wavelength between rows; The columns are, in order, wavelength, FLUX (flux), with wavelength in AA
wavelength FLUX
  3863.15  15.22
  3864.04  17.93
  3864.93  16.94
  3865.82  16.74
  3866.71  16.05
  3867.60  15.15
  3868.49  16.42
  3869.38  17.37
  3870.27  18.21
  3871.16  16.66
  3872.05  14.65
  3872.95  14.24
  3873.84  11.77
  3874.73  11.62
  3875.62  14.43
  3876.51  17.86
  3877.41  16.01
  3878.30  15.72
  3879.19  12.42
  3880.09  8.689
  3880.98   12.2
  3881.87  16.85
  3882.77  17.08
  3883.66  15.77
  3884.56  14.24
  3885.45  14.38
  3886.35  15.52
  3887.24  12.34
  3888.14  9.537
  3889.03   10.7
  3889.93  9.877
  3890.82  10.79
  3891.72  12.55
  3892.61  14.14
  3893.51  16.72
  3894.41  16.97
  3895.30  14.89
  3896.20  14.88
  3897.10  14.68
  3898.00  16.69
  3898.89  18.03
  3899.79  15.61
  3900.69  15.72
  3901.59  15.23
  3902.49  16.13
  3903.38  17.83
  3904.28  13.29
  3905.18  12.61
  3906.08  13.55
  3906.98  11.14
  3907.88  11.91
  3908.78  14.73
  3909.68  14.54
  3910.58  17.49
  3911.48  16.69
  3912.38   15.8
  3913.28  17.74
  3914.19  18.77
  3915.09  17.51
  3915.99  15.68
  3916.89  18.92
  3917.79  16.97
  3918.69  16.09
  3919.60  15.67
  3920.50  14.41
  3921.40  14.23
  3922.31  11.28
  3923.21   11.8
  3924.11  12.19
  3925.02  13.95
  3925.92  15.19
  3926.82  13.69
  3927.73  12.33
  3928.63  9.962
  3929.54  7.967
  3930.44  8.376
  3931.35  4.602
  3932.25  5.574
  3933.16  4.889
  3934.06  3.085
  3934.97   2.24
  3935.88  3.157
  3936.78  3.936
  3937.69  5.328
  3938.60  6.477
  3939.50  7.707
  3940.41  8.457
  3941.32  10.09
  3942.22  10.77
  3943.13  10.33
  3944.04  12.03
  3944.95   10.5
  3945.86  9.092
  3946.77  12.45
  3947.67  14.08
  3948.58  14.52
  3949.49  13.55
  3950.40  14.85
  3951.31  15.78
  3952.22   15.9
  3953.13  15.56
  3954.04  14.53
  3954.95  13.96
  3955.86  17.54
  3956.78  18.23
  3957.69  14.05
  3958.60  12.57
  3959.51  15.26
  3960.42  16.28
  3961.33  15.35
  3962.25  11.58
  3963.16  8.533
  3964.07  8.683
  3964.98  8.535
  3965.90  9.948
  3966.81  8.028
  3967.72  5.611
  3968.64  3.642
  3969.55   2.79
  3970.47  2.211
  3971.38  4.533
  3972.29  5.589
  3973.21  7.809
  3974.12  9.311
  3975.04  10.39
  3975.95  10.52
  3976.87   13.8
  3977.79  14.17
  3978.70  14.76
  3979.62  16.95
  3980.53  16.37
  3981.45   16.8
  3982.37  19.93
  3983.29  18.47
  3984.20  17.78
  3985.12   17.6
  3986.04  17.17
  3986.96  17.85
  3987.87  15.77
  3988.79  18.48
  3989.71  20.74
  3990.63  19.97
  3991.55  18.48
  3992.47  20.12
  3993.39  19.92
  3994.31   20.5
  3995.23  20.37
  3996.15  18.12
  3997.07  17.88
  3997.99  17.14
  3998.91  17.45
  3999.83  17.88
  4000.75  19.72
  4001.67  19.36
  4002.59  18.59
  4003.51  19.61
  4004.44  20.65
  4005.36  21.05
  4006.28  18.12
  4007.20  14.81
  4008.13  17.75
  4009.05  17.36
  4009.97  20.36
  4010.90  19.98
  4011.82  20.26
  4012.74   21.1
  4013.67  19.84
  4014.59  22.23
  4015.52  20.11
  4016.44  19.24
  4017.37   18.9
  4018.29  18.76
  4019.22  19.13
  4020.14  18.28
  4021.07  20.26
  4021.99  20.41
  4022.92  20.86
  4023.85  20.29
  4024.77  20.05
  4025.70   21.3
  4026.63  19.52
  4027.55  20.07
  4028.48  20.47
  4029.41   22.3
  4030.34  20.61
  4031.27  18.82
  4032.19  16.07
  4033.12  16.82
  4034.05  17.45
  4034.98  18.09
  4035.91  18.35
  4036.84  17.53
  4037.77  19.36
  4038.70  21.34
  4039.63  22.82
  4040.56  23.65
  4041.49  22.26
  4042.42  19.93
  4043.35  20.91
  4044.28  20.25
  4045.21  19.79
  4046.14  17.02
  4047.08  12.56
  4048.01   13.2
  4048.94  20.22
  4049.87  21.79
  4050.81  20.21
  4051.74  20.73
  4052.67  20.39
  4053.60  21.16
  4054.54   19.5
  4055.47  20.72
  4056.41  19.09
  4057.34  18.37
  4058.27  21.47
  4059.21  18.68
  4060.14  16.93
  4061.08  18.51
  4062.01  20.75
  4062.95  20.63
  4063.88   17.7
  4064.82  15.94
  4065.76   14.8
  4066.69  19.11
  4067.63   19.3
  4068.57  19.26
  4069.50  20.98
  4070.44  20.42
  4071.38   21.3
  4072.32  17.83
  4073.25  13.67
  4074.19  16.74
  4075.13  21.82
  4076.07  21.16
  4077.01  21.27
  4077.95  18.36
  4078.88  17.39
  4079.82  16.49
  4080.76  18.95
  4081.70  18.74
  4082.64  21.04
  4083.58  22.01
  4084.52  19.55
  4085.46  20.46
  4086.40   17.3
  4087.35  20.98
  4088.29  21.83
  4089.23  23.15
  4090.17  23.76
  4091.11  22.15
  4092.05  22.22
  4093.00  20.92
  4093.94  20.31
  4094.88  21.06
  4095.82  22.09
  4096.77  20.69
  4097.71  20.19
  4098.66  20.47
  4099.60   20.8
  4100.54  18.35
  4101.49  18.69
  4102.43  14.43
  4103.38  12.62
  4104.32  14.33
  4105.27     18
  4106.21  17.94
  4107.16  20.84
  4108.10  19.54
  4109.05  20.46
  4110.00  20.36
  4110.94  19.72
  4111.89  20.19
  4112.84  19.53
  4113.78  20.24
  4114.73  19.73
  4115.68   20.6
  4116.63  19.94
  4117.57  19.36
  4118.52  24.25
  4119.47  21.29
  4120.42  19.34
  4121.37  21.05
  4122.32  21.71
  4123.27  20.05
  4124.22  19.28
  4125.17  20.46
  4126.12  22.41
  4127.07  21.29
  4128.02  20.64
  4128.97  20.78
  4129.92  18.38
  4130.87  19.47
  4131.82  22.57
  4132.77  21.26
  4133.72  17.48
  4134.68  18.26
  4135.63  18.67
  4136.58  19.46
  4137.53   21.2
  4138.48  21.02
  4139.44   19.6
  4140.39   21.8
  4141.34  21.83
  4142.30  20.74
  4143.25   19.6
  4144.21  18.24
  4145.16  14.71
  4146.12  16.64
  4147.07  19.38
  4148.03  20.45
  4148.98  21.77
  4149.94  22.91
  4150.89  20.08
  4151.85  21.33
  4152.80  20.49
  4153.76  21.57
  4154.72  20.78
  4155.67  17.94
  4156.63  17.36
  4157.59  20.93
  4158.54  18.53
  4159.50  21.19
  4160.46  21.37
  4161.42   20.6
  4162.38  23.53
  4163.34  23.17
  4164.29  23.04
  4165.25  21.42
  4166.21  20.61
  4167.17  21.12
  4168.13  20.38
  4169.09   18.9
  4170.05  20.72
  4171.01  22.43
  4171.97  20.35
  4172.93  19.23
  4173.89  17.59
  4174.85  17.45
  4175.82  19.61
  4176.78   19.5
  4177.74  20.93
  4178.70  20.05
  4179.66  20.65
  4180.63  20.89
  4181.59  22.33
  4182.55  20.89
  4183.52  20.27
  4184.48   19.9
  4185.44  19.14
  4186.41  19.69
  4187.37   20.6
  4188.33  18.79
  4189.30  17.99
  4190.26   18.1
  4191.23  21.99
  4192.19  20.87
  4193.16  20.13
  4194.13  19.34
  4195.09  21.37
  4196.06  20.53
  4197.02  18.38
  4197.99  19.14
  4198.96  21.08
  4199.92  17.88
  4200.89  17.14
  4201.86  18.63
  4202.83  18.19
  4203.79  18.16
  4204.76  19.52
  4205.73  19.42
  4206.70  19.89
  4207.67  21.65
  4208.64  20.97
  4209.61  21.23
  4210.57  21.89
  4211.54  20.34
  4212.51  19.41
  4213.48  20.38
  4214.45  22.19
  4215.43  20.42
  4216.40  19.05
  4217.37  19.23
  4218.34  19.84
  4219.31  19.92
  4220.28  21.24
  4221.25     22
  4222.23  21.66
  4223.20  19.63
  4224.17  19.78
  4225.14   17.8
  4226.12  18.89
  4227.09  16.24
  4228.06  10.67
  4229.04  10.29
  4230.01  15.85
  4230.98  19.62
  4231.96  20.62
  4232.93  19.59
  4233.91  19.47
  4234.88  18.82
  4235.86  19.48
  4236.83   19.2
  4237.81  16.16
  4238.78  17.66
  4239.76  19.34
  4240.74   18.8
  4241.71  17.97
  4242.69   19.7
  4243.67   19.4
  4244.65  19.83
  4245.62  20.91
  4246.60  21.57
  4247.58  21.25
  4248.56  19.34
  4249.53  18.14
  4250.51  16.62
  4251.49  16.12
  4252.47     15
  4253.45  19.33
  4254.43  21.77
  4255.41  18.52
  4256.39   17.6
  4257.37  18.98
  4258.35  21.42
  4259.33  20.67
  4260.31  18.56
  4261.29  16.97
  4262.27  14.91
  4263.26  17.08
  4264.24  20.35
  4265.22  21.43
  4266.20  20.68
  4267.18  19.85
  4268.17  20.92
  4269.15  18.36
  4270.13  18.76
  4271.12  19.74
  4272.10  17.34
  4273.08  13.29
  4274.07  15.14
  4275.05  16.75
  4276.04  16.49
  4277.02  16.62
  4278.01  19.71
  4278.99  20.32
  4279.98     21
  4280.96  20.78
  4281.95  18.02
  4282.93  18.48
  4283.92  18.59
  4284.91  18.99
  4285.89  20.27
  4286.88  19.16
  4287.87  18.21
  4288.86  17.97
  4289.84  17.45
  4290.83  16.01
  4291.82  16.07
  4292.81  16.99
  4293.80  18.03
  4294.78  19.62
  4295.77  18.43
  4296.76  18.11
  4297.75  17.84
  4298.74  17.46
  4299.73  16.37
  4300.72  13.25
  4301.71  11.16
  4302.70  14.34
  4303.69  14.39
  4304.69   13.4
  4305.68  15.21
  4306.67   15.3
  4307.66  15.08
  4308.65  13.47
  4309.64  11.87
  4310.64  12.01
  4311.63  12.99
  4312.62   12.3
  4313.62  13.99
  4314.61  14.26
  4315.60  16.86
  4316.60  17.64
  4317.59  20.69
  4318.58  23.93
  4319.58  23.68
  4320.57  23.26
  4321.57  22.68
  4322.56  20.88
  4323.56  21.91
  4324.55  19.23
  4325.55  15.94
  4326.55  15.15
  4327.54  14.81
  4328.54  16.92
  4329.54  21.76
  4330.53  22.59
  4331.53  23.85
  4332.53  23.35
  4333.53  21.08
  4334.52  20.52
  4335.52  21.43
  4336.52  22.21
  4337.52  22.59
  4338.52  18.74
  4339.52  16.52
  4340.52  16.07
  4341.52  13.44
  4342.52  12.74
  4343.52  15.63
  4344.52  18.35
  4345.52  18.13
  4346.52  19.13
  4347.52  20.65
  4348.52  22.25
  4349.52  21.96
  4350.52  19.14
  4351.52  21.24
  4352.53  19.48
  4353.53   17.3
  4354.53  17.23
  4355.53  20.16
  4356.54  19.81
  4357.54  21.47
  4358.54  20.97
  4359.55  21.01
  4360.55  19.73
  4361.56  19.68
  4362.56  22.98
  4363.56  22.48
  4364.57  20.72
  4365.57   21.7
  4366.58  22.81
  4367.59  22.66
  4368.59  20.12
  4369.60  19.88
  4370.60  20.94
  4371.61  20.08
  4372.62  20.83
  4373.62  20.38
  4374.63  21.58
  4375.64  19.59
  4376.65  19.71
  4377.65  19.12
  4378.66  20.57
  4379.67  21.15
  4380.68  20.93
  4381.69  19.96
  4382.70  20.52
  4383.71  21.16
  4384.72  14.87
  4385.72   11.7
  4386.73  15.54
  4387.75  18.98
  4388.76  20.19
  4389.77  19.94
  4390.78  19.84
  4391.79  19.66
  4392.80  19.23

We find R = 1.70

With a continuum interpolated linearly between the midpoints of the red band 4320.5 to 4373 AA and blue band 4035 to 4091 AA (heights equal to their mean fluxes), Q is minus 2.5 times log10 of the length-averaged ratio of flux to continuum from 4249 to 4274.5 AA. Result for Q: 0.08 mag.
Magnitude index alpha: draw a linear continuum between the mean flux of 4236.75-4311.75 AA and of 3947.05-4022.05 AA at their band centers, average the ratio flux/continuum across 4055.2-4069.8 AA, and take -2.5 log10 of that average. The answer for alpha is -0.160 mag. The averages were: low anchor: 15.7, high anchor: 17.7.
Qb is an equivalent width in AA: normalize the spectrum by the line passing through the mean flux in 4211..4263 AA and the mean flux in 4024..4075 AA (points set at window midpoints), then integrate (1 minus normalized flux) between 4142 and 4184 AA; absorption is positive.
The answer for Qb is -2.8 AA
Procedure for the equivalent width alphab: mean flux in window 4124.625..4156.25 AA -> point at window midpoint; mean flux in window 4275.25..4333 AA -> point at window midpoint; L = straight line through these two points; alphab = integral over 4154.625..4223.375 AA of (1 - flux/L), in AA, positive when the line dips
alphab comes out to -2.8 AA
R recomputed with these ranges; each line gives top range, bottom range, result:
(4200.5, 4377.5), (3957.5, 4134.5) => 1.15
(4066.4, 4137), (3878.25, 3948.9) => 1.73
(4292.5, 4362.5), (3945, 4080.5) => 1.23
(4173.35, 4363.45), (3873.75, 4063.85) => 1.40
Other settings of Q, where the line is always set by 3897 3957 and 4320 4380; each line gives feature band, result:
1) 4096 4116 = -0.20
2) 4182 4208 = -0.13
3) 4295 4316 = 0.29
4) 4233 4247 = -0.06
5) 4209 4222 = -0.17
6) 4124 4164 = -0.23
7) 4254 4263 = -0.02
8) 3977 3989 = -0.24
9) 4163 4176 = -0.21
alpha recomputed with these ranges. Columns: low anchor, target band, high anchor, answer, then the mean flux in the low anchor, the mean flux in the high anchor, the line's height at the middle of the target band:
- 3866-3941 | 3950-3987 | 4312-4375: 0.13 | 13.2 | 19.7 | 14.2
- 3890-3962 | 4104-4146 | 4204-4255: -0.17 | 13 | 19.1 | 17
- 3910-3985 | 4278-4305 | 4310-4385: 0.06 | 11.9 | 19.5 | 18.5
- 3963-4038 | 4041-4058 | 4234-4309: -0.15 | 16.7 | 18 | 16.9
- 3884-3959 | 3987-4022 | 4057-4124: -0.18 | 12.9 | 19.6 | 16.2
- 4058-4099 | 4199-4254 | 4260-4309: -0.05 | 19.7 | 17.5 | 18.1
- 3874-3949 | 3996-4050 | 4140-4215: -0.21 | 12.8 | 20.1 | 15.8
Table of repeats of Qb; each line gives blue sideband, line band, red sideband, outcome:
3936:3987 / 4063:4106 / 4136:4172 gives -4.9 AA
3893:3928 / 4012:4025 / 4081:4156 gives -1.7 AA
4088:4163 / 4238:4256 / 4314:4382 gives 1.0 AA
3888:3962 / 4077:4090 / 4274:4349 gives -4.3 AA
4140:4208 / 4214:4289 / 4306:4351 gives 1.8 AA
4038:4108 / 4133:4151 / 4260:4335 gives -0.7 AA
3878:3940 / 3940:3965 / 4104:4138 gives 2.2 AA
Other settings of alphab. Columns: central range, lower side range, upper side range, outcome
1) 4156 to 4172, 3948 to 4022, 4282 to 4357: -3.8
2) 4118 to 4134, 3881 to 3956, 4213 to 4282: -4.0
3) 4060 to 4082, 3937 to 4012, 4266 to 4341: -4.8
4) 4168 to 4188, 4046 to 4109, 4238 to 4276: -1.2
